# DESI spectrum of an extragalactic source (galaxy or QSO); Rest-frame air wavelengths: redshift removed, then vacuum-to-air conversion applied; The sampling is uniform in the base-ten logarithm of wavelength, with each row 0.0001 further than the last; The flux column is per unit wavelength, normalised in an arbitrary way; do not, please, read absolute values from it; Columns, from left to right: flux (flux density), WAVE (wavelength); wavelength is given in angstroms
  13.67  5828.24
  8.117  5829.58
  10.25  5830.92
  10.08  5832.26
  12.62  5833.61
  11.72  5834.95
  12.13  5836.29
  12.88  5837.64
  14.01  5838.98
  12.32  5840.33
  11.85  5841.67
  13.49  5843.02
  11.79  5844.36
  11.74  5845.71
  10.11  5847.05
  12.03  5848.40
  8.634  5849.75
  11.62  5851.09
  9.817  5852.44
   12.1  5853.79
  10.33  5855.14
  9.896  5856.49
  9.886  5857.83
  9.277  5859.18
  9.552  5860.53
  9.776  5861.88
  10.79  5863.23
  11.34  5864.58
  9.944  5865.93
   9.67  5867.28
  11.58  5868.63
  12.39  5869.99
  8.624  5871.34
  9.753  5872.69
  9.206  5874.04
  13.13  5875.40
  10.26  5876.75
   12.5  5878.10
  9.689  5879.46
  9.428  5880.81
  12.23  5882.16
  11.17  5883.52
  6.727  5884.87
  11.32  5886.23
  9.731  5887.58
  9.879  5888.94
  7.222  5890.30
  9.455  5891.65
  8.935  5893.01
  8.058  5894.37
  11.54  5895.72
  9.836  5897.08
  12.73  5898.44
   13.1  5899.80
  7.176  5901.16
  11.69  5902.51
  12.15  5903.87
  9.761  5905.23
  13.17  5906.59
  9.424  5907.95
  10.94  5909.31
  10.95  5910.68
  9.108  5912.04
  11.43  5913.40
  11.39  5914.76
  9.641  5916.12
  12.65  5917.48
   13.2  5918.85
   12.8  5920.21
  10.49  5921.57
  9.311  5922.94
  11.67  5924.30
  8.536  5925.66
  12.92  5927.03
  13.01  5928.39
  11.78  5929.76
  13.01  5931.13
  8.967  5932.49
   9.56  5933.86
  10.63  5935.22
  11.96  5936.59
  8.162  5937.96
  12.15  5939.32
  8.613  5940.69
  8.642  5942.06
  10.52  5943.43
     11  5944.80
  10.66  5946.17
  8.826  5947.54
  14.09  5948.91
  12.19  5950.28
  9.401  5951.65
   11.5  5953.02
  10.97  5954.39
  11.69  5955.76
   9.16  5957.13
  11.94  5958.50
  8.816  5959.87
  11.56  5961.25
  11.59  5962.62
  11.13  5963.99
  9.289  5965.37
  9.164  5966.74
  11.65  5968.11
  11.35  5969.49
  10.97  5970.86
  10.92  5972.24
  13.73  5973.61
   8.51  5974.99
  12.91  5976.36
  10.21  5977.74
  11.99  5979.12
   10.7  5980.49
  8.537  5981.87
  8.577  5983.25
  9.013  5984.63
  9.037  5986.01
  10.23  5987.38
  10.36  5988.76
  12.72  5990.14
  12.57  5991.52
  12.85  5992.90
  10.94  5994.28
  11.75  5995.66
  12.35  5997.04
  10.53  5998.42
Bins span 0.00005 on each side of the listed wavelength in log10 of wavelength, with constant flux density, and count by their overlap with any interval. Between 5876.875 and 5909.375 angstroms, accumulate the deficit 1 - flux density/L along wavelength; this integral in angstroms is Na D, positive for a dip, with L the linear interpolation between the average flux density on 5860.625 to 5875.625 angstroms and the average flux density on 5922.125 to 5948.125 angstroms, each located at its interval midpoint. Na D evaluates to 0.5 angstroms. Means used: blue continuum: 10.4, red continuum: 10.5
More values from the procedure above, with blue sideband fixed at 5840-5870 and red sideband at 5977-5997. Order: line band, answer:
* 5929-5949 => 0.5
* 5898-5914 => -0.2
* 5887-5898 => 1.4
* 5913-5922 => -0.8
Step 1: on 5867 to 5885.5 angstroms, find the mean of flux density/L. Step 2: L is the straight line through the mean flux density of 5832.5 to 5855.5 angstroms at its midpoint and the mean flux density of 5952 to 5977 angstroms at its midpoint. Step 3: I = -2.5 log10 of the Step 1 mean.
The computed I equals 0.10 mag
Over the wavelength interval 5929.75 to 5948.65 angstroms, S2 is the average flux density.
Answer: 10.4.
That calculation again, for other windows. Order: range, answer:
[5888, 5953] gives 10.7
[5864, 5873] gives 10.5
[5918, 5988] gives 10.7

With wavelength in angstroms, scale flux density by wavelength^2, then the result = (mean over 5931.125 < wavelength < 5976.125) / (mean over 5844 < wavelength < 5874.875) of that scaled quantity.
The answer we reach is 1.1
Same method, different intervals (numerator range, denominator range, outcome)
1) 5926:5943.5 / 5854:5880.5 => 1.05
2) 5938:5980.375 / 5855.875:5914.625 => 1.07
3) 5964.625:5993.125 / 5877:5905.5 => 1.08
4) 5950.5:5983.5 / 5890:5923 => 1.02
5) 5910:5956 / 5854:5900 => 1.09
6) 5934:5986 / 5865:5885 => 1.03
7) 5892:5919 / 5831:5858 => 0.96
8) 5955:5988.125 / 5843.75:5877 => 1.04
